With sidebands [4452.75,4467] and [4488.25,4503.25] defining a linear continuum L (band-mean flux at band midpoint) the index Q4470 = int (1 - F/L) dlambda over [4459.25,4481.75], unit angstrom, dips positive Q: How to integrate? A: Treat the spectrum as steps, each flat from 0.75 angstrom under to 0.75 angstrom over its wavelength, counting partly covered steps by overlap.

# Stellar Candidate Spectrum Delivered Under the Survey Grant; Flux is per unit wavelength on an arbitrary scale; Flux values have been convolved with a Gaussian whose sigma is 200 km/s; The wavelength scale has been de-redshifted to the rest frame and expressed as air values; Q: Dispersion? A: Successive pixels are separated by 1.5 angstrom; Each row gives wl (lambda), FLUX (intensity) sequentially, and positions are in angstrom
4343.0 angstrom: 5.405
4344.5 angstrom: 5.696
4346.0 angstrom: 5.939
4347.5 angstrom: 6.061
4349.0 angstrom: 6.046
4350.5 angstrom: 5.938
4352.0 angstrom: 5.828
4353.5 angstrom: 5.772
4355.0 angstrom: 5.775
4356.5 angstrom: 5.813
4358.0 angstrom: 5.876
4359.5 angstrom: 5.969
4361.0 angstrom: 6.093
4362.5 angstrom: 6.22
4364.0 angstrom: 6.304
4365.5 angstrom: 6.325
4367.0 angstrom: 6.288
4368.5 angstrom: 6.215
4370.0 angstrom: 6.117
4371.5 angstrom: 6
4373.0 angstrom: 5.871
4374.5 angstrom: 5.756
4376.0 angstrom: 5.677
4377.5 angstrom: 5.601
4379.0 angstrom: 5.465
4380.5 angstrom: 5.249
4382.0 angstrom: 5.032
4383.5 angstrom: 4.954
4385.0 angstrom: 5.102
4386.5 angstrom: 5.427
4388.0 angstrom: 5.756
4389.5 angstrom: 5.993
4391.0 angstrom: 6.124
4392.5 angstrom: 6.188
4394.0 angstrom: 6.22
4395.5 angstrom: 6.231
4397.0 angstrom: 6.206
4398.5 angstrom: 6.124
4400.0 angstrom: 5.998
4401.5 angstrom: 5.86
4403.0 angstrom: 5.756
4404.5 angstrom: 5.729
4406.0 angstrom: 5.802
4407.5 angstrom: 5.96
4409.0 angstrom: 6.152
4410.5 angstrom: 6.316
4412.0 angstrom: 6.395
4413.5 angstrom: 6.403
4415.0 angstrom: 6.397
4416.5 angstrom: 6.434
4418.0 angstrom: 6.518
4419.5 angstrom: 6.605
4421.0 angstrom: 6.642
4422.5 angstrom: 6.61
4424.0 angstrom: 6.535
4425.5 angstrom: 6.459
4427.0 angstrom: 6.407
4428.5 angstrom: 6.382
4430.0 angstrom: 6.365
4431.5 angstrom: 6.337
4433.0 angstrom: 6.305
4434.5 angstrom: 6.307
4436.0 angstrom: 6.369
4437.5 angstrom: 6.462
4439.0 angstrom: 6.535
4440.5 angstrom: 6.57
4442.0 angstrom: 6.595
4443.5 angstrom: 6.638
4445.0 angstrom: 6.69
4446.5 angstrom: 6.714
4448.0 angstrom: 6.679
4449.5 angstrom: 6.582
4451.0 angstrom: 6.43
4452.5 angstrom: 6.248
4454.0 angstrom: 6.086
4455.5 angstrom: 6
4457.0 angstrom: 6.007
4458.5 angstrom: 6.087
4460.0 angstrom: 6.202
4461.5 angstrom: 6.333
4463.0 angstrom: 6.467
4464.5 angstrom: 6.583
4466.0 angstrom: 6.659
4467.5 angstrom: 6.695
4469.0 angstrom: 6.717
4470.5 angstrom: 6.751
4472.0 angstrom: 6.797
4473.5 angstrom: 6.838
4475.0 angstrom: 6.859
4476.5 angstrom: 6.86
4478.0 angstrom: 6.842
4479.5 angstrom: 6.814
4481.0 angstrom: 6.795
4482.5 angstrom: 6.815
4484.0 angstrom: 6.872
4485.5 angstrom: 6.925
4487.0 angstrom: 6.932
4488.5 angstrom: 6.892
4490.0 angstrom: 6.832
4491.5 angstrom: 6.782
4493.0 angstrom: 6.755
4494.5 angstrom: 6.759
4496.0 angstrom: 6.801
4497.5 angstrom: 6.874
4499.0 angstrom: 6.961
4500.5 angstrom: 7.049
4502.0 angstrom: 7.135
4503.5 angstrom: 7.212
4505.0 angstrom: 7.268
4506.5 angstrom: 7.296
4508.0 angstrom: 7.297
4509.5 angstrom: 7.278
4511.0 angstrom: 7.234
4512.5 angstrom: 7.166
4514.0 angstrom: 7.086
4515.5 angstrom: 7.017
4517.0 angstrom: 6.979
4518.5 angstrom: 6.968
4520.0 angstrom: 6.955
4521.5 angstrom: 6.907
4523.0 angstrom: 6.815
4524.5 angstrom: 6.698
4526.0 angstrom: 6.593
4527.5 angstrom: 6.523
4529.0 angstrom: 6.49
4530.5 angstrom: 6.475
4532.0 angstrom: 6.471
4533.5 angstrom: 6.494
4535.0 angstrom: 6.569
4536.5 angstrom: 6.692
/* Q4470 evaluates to -0.8 angstrom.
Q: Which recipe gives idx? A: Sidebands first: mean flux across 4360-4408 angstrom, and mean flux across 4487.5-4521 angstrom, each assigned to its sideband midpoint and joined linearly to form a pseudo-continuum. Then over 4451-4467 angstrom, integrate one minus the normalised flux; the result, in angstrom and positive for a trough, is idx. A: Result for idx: 0.7 angstrom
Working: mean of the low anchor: 5.86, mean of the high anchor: 7.03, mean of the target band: 6.28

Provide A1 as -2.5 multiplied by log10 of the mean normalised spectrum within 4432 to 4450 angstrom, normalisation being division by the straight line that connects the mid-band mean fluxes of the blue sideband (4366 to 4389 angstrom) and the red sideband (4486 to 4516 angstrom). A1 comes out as -0.03 mag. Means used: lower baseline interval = 5.65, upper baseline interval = 7.03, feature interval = 6.53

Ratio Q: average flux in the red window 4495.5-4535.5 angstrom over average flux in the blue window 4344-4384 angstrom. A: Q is 1.18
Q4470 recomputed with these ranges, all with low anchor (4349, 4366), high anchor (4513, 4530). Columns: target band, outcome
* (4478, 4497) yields -0.5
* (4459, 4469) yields 0.1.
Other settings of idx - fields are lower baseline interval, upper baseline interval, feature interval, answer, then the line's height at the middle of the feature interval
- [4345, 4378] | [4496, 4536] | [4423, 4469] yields 0.4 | 6.49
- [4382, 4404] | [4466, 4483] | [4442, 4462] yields 0.5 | 6.52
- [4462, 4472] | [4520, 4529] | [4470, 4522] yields -2.2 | 6.68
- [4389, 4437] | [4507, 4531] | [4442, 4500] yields -0.3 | 6.62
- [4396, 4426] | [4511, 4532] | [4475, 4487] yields -0.4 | 6.61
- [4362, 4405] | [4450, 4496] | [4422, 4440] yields -0.5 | 6.26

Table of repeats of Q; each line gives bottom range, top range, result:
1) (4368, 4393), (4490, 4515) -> 1.24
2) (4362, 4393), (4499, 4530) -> 1.21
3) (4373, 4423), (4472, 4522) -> 1.17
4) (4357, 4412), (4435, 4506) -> 1.13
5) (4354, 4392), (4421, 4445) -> 1.12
